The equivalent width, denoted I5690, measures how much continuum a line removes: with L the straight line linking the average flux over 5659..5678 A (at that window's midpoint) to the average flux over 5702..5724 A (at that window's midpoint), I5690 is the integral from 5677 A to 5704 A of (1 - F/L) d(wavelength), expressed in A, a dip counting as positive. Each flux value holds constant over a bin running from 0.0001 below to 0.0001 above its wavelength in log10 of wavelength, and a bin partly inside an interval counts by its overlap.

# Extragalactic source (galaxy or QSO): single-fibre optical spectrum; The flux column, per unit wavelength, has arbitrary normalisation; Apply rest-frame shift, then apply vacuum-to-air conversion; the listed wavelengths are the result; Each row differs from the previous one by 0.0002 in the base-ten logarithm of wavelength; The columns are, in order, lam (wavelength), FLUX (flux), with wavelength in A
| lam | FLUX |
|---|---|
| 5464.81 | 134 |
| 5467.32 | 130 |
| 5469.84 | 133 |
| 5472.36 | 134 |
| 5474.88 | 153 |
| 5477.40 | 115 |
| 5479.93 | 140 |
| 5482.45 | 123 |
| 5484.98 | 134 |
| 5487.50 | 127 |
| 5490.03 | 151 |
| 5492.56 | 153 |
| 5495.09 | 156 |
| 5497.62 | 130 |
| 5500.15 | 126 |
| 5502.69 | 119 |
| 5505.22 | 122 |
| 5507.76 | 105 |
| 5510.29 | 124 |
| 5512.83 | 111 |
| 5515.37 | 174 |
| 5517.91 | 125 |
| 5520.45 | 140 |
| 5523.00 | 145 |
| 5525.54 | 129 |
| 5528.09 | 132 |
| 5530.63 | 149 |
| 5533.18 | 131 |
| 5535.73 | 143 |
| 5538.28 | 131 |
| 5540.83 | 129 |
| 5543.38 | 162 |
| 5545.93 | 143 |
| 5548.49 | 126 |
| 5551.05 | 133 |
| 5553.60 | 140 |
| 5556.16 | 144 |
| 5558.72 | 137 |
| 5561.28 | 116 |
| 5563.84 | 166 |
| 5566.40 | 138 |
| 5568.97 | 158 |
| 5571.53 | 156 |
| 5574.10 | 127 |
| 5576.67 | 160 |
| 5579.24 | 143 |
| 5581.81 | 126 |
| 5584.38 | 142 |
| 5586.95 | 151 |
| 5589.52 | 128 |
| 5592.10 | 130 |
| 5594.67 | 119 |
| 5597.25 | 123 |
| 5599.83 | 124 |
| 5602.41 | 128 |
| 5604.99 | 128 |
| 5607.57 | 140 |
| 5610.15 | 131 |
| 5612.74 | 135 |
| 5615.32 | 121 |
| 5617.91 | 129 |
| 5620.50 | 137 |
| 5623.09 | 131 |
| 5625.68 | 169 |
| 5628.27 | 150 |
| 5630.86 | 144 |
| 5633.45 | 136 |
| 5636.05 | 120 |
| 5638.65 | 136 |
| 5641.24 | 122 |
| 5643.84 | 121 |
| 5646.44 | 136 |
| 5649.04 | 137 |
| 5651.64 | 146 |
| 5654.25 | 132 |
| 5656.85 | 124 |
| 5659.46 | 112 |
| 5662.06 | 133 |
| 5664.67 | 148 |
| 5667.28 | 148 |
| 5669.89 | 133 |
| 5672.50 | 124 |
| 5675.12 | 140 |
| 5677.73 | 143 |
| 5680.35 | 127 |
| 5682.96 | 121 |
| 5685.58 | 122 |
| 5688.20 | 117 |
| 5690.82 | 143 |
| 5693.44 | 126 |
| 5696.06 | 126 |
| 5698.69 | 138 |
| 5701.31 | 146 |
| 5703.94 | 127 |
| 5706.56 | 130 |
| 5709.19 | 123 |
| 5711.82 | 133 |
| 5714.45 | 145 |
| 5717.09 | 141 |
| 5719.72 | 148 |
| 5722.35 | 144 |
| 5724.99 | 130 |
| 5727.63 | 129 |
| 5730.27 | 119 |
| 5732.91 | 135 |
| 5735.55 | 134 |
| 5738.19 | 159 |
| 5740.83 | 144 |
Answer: 1.1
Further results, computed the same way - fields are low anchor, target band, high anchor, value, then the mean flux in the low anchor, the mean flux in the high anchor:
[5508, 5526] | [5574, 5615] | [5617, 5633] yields 2.1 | 134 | 143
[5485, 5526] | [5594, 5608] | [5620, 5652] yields 1.0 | 134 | 137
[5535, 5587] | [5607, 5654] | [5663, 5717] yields 0.5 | 141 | 133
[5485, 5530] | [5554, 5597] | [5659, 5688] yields -2.2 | 134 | 132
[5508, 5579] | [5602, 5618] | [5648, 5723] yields 0.7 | 139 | 134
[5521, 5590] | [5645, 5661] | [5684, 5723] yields 0.6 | 140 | 134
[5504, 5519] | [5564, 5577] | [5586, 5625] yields -1.9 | 127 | 131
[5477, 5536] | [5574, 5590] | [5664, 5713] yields -1.0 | 134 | 132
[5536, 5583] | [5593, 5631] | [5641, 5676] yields 0.8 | 141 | 133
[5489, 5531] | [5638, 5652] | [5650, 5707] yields 0.1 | 134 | 132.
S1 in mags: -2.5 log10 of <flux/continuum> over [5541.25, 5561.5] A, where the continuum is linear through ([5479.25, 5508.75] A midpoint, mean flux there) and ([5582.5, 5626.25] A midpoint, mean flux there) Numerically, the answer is -0.05 mag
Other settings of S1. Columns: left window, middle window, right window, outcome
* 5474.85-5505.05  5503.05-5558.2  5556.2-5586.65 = 0.030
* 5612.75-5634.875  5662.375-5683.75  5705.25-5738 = 0.012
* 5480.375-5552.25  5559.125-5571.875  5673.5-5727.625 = -0.086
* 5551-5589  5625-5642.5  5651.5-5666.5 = -0.028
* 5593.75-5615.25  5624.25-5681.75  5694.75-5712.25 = -0.045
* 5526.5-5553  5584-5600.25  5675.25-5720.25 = 0.044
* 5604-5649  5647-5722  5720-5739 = 0.014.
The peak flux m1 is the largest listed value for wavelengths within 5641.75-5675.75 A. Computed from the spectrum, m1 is 148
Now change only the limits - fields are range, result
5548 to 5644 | 169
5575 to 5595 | 160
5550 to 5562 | 144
